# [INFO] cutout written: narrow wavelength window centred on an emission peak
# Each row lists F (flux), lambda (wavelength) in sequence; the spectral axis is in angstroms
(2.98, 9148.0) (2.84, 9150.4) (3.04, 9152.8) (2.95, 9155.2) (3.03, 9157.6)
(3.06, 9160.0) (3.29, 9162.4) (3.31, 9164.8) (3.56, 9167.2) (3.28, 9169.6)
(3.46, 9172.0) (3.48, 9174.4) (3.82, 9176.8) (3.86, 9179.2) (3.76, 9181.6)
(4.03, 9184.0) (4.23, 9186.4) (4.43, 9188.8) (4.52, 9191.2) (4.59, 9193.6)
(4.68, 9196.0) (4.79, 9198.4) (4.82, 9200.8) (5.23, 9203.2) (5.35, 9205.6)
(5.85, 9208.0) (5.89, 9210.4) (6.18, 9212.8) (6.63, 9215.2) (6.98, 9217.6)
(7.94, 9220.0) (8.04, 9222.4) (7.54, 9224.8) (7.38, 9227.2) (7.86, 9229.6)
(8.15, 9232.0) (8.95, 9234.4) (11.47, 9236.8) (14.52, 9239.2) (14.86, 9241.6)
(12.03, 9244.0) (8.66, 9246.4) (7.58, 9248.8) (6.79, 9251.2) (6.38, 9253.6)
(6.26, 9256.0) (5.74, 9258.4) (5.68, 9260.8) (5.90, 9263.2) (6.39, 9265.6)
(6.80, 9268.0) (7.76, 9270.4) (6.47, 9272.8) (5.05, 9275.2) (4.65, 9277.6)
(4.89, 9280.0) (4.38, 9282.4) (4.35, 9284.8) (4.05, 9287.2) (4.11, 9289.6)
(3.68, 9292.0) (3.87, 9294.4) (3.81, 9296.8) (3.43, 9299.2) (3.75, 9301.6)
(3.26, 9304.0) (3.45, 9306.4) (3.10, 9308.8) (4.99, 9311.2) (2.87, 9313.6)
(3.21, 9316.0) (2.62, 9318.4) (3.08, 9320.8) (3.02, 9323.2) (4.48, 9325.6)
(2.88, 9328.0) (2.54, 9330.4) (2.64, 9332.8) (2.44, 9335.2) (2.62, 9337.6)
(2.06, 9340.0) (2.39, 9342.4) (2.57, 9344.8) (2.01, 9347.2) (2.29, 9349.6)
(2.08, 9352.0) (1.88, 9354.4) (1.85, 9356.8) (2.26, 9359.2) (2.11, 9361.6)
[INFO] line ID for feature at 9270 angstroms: [N II] 6583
